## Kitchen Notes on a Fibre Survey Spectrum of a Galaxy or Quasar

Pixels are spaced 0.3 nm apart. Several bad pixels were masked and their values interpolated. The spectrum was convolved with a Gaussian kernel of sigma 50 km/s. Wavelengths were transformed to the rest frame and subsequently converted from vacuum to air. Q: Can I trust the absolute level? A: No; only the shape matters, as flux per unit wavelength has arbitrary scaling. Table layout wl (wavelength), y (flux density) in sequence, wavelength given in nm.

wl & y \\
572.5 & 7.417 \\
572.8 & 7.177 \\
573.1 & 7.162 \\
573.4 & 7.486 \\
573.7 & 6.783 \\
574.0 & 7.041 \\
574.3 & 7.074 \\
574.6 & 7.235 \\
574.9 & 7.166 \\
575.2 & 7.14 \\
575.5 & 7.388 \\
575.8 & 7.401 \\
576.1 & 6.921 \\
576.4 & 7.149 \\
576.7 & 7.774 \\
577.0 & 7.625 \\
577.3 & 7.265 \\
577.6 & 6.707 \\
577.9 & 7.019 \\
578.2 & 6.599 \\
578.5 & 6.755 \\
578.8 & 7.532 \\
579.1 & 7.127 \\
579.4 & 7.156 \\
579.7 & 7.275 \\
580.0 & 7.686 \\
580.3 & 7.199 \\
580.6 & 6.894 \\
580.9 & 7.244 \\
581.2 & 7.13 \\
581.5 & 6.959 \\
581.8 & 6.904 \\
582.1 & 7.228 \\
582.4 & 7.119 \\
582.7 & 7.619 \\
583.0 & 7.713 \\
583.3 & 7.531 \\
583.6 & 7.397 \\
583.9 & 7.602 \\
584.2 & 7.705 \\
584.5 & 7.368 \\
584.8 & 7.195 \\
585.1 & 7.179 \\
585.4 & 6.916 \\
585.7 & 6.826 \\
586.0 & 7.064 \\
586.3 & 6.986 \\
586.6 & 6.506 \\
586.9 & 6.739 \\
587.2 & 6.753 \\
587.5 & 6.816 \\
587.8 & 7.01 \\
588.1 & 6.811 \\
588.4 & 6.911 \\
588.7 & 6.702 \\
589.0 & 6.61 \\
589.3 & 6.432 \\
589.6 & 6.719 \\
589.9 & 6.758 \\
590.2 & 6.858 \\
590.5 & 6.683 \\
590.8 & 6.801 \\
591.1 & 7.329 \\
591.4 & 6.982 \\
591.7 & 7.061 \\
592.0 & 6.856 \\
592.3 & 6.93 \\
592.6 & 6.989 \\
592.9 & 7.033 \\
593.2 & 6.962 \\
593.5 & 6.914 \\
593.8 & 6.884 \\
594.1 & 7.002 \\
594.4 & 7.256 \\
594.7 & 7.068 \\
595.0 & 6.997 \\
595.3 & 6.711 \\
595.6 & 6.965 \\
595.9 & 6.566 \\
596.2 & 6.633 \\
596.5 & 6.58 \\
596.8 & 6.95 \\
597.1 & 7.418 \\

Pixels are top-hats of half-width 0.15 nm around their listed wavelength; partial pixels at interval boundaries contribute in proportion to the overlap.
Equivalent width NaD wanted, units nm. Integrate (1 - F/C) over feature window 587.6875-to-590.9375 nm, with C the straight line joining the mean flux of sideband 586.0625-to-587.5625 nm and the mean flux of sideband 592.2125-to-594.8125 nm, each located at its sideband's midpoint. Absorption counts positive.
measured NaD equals 0.052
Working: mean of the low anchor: 6.77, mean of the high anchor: 7.01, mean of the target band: 6.75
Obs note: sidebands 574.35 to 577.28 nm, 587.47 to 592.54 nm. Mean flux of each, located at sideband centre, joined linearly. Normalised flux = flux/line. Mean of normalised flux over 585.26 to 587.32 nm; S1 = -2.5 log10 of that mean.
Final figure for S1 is 0.021 mag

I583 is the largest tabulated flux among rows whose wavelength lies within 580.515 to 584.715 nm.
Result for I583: 7.713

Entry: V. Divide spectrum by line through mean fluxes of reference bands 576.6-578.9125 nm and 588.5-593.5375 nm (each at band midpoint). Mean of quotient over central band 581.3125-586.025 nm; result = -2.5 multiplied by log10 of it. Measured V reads -0.04 mag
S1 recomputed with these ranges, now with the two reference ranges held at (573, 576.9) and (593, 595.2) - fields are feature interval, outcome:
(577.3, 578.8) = 0.044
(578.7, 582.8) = -0.009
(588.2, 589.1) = 0.049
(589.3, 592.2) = 0.027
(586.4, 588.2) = 0.047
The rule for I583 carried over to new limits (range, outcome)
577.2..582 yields 7.686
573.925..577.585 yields 7.774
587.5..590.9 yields 7.01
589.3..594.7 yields 7.329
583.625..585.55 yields 7.705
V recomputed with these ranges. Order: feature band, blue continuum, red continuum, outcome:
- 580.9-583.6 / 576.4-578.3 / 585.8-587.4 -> -0.05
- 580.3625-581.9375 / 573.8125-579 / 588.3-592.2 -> 0.00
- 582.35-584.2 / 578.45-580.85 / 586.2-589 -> -0.08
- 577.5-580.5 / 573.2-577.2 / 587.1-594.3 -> 0.01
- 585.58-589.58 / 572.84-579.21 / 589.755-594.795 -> 0.04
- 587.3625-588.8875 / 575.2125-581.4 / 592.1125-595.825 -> 0.03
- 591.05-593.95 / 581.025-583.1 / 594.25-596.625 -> -0.01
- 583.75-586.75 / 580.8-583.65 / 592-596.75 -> 0.01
